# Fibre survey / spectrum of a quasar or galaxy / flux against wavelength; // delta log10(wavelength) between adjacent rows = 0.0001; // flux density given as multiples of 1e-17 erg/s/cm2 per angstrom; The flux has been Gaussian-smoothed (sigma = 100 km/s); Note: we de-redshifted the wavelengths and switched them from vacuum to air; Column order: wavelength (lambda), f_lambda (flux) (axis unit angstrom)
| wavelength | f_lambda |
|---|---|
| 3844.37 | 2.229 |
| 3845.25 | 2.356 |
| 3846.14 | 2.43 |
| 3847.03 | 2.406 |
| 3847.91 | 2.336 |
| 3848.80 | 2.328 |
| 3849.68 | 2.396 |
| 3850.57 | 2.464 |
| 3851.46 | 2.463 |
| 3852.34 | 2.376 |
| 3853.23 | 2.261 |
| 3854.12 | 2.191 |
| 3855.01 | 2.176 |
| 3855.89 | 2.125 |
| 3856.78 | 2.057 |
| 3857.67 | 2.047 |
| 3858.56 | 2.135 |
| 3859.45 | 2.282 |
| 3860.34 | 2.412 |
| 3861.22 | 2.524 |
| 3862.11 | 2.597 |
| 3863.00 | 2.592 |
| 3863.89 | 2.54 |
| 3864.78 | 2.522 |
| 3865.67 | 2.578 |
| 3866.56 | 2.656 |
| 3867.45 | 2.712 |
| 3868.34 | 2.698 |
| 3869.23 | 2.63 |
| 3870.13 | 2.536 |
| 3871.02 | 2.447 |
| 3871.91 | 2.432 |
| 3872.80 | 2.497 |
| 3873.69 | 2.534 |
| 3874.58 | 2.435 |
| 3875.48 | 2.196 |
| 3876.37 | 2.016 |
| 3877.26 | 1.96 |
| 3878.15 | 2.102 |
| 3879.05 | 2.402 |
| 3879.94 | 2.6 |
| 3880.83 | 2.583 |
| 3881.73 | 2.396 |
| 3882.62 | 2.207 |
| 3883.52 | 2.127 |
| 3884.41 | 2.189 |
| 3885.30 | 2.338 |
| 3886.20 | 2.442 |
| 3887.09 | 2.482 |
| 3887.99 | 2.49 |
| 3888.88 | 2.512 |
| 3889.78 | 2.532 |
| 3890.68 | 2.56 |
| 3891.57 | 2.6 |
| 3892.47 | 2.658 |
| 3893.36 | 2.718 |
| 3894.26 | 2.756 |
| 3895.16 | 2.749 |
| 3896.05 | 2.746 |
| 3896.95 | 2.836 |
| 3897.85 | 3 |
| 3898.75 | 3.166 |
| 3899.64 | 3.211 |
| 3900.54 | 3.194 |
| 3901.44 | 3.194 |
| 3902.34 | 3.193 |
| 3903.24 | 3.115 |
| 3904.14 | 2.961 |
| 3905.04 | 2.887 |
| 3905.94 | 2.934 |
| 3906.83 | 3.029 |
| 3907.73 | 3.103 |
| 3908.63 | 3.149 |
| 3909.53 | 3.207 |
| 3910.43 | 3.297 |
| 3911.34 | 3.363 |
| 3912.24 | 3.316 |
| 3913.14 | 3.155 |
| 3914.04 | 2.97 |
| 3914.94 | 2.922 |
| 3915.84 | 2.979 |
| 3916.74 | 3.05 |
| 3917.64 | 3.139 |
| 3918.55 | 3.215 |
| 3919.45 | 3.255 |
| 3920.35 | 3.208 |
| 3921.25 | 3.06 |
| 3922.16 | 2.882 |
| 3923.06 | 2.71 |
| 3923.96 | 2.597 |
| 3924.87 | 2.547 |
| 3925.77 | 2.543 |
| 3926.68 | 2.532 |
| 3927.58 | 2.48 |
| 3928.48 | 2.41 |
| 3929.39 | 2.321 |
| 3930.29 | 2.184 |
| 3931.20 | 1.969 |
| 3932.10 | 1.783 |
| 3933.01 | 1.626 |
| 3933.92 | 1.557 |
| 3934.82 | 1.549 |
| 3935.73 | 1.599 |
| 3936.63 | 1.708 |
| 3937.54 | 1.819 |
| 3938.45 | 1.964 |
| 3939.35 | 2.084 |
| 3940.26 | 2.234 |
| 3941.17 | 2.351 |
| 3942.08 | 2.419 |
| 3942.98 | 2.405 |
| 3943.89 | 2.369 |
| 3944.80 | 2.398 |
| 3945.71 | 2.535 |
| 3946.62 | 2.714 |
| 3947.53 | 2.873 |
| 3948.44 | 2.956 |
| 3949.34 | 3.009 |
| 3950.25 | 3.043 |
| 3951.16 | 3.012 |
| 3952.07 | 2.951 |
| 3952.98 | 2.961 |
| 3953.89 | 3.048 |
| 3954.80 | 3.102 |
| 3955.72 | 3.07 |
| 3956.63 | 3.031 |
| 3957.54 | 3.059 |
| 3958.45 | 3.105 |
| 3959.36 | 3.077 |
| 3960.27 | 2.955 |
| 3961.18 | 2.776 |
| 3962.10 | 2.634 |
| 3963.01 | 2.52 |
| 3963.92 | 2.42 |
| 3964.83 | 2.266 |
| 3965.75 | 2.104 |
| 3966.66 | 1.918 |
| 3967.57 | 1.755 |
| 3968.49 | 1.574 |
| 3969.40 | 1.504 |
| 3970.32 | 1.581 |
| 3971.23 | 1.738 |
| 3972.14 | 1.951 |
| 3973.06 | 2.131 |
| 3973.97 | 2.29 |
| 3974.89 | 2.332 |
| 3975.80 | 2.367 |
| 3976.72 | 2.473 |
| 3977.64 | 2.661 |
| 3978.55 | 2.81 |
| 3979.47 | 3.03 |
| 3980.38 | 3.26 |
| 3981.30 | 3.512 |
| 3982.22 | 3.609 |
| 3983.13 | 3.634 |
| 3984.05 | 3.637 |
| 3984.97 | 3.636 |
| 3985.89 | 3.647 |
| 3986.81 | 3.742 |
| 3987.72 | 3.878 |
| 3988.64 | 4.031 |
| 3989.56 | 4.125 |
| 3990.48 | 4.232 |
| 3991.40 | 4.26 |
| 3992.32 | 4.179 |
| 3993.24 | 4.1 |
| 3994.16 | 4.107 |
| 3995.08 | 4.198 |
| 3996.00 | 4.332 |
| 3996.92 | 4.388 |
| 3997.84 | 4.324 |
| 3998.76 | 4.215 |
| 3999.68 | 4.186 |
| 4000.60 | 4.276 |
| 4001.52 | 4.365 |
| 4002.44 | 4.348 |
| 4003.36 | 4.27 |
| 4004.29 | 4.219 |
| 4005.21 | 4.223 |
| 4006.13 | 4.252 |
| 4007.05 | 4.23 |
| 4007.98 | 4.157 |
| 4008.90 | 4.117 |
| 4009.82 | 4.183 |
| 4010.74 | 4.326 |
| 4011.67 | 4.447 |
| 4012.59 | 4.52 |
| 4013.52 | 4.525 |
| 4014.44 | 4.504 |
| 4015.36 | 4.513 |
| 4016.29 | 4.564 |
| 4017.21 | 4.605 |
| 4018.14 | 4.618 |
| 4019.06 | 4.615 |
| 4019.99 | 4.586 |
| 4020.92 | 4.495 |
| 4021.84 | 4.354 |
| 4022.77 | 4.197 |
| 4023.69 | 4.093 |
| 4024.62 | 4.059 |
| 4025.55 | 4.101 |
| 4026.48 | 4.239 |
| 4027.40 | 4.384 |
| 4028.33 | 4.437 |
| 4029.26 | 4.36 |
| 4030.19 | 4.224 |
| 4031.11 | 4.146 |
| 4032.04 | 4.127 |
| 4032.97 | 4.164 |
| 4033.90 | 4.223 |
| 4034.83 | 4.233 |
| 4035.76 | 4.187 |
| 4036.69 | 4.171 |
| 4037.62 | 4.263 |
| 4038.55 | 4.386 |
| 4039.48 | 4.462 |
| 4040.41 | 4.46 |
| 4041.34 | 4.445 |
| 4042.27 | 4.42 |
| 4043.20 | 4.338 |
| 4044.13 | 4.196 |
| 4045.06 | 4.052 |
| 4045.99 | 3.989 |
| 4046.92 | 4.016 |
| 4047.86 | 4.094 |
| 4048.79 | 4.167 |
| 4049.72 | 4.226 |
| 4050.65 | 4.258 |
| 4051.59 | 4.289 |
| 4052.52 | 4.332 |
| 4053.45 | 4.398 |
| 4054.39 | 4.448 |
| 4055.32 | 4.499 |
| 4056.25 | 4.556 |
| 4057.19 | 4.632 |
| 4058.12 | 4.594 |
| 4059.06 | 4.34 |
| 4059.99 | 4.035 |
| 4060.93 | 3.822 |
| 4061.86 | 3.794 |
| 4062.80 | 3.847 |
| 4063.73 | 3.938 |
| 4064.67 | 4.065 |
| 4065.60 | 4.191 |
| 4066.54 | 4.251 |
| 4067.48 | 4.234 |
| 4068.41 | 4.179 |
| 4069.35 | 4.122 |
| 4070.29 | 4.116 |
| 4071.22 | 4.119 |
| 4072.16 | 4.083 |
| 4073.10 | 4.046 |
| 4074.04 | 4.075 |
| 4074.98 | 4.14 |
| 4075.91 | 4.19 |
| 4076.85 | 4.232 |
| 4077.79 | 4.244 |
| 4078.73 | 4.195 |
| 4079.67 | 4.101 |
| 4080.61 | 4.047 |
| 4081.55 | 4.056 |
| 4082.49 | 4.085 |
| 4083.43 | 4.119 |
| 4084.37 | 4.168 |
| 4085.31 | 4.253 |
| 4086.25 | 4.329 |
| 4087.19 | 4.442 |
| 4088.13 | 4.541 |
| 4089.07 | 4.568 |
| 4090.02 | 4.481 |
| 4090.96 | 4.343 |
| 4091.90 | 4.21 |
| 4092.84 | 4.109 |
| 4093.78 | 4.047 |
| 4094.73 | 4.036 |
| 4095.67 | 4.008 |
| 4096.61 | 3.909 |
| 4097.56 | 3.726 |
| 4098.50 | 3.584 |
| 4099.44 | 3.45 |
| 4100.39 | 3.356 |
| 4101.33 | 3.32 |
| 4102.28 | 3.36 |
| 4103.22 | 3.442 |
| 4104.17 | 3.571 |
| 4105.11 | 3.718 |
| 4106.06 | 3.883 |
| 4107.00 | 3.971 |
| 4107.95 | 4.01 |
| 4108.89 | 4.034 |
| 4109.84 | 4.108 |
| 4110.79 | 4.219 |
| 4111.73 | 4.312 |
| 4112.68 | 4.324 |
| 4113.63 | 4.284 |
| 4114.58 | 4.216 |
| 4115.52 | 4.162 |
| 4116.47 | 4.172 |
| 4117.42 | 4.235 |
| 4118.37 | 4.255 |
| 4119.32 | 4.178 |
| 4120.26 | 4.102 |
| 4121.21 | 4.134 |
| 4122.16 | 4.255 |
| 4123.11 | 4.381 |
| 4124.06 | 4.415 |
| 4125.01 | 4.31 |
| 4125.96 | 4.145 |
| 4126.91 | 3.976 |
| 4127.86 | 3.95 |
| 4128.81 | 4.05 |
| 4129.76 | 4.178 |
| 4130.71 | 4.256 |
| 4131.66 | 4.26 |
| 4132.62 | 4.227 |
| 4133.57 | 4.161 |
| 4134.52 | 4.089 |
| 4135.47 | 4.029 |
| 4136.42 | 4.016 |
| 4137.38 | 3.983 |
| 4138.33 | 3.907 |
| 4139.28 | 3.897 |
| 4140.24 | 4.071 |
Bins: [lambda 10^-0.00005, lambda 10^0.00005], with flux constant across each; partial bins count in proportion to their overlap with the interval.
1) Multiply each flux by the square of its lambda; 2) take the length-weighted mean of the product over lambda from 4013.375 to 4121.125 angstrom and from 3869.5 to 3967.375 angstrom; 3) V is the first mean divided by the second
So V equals 1.71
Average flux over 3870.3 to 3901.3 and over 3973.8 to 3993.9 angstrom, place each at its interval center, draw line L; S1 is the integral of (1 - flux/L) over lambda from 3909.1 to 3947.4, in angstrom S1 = 5.0 angstrom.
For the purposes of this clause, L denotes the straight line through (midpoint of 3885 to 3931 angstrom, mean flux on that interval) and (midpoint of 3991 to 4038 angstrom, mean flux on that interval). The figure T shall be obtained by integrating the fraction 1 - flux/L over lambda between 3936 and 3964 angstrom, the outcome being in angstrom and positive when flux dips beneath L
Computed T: 6.3 angstrom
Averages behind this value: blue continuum 2.86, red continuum 4.3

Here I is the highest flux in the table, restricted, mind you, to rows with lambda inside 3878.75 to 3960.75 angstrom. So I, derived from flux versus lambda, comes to 3.363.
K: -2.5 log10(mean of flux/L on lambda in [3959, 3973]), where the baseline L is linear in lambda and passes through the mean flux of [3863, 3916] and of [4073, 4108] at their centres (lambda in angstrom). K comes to 0.417 mag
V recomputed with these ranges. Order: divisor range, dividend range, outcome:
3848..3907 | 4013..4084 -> 1.82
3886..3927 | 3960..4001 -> 1.12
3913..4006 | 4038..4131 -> 1.50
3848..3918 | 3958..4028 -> 1.45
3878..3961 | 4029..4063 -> 1.69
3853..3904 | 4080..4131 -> 1.80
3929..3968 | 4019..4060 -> 1.83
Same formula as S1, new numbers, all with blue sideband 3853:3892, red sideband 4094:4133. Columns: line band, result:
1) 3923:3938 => 3.7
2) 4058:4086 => -2.9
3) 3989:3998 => -2.8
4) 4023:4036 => -2.9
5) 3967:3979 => 3.8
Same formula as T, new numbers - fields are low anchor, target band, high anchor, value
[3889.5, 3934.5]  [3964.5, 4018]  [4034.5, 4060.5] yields 2.1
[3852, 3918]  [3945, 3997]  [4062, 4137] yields 3.7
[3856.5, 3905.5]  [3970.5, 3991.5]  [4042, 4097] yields 1.9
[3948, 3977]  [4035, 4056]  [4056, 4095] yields -3.0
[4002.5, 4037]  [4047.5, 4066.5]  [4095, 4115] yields -0.5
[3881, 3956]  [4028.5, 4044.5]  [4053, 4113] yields -2.6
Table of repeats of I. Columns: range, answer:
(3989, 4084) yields 4.632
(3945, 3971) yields 3.105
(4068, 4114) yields 4.568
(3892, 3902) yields 3.211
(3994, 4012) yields 4.447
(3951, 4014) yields 4.525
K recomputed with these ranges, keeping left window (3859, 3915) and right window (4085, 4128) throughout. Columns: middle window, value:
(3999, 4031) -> -0.237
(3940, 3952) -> 0.152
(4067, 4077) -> -0.080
